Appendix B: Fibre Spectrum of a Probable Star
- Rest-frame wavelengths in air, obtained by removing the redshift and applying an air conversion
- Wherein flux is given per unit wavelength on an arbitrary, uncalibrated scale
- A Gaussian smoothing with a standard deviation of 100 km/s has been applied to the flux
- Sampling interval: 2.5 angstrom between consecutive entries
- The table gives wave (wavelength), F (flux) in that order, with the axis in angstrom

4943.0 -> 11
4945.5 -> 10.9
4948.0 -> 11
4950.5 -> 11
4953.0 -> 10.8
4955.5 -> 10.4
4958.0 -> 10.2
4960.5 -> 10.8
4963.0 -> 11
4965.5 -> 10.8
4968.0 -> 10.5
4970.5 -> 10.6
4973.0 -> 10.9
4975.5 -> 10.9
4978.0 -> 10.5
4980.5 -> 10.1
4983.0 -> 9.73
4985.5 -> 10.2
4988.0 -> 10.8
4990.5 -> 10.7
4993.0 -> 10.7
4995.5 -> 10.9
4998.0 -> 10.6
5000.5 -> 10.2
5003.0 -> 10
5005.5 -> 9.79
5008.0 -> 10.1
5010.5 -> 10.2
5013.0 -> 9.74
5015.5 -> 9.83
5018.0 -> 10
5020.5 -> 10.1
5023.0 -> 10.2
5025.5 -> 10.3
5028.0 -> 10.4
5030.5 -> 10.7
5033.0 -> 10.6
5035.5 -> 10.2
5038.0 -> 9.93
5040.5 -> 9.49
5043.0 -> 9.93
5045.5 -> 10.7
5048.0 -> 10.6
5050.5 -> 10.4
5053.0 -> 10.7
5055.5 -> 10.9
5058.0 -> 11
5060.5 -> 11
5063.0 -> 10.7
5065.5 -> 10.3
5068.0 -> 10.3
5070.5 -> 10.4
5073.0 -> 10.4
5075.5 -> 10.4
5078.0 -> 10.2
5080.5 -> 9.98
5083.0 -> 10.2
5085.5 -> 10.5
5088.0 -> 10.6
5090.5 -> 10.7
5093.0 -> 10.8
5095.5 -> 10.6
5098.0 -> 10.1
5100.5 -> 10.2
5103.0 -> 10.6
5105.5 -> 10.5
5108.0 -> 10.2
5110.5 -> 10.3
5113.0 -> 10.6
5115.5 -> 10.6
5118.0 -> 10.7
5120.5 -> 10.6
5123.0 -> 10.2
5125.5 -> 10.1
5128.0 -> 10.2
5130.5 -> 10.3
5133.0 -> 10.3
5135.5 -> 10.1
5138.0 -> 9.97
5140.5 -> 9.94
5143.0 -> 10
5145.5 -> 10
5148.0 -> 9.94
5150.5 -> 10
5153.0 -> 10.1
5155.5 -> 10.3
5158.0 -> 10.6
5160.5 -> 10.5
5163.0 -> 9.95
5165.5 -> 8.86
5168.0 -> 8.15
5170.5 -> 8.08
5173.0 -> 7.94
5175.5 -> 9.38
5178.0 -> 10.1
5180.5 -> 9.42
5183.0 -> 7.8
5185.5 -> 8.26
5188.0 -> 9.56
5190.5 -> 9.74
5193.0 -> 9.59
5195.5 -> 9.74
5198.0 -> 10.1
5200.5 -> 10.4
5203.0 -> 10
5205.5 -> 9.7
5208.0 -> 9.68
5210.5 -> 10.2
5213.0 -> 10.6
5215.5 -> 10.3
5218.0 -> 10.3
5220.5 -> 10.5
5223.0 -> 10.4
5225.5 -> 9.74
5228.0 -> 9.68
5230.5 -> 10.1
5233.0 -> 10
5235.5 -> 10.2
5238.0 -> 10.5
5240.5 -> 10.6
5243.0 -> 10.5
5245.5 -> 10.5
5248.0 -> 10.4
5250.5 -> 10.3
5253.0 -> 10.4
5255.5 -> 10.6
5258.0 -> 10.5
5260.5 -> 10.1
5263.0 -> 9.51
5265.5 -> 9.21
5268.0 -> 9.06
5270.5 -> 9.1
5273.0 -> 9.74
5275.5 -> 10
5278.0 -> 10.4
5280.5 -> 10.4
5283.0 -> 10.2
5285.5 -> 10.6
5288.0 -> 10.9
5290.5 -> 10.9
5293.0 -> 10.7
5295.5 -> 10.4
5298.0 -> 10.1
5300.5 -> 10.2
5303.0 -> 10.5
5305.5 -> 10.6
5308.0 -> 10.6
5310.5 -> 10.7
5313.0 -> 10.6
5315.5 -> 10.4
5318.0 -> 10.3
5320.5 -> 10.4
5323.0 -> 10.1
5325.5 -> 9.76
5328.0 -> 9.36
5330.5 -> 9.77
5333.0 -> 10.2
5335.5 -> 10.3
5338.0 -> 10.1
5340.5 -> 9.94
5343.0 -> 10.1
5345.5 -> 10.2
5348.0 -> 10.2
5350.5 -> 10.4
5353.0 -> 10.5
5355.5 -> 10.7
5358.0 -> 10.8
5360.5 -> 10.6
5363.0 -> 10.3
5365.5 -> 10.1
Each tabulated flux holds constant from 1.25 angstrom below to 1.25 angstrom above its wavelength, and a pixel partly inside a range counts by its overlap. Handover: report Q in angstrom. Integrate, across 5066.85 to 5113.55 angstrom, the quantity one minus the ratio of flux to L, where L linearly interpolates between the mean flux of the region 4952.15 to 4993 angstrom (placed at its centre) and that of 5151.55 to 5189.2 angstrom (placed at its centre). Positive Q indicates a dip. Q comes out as -2.9 angstrom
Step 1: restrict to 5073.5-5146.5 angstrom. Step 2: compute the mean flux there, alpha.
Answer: 10.3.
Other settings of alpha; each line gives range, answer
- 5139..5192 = 9.46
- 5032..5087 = 10.4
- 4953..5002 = 10.6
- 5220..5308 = 10.2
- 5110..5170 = 10.1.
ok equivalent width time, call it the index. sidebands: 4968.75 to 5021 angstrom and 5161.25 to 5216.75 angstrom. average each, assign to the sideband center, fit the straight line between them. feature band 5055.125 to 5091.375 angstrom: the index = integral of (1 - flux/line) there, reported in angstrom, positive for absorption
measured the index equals -1.9 angstrom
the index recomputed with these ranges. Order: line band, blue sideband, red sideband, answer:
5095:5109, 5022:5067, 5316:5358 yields 0.0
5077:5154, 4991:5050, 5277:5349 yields -0.3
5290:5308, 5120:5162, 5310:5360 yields -0.4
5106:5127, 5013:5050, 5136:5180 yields -1.3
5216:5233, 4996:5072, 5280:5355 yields 0.3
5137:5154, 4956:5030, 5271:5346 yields 0.5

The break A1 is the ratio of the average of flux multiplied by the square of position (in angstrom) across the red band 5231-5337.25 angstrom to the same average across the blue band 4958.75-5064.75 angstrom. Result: 1.09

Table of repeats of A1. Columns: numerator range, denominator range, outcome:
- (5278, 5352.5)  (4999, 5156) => 1.10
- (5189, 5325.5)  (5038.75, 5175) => 1.06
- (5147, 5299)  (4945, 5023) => 1.04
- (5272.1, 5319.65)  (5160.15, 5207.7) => 1.17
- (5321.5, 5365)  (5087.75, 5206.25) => 1.11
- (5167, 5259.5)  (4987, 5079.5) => 1.02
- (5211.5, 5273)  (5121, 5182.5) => 1.07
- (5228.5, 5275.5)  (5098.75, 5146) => 1.03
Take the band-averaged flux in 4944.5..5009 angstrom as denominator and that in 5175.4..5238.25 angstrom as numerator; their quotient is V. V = 0.9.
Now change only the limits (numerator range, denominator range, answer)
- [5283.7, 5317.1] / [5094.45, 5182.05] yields 1.06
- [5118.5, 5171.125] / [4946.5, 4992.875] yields 0.94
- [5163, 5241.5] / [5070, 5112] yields 0.93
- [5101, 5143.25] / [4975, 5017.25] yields 1.00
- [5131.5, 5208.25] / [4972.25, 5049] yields 0.94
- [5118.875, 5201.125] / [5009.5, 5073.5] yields 0.94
